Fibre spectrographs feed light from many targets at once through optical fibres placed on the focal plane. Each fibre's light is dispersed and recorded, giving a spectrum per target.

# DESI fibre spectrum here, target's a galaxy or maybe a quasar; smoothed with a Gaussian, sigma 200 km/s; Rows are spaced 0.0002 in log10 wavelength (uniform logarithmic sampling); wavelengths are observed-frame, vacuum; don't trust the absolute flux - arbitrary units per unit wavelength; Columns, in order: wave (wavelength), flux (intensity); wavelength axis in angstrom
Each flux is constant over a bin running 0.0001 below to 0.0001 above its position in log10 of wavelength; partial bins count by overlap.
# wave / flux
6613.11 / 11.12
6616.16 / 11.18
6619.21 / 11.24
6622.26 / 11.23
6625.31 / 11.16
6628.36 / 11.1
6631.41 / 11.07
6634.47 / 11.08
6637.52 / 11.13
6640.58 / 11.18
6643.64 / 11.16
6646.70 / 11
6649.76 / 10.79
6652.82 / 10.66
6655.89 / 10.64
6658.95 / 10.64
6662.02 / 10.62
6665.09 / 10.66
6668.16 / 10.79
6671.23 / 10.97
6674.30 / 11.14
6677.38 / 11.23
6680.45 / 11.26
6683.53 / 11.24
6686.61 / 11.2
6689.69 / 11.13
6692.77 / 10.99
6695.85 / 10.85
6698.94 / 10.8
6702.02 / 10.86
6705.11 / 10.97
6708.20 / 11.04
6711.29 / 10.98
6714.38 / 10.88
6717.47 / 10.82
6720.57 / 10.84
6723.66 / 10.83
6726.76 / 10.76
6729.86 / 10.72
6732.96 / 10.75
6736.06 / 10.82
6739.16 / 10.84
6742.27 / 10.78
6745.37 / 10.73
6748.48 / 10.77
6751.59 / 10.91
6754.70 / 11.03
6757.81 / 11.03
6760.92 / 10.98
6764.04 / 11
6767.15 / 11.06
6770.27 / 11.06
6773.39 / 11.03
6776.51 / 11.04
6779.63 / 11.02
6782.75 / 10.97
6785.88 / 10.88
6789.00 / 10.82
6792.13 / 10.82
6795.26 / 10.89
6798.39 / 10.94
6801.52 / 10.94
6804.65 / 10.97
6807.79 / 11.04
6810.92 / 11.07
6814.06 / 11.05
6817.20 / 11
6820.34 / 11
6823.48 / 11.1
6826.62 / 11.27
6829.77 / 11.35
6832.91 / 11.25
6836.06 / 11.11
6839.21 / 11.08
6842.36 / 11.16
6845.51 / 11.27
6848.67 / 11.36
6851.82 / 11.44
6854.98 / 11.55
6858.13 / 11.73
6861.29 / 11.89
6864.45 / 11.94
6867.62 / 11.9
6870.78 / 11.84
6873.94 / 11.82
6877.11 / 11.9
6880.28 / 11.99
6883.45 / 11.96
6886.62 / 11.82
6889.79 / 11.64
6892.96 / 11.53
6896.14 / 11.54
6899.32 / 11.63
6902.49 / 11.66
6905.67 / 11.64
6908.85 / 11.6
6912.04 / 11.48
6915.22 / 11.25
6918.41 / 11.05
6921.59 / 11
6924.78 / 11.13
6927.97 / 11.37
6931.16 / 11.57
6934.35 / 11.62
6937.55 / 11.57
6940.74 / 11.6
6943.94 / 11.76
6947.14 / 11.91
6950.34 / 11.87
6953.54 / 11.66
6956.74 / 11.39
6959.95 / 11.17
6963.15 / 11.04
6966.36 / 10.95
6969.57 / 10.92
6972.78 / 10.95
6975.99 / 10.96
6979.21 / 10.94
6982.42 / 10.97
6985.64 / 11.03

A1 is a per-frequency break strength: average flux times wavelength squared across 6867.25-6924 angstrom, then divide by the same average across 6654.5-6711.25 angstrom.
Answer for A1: 1.13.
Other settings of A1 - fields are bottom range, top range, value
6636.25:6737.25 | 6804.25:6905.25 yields 1.10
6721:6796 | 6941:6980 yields 1.10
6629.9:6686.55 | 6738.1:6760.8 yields 1.02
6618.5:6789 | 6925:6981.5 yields 1.12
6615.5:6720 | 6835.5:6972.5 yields 1.12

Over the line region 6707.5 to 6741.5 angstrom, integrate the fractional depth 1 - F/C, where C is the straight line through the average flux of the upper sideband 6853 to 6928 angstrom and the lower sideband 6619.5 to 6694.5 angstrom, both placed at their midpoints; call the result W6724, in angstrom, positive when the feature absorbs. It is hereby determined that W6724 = 1.06 angstrom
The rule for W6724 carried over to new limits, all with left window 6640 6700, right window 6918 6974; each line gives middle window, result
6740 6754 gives 0.3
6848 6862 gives -0.4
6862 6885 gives -1.3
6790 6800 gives 0.2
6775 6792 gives 0.3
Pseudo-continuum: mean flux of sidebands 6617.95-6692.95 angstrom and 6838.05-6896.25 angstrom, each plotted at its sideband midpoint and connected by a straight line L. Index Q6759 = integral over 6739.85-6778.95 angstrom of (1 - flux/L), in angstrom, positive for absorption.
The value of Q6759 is 1.3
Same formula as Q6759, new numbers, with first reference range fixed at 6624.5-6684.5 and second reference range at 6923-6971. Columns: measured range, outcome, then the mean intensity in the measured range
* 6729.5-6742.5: 0.37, 10.8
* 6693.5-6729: 0.60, 10.9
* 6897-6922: -0.14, 11.4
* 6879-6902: -0.77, 11.7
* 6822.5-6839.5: 0.07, 11.2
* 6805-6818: 0.21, 11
